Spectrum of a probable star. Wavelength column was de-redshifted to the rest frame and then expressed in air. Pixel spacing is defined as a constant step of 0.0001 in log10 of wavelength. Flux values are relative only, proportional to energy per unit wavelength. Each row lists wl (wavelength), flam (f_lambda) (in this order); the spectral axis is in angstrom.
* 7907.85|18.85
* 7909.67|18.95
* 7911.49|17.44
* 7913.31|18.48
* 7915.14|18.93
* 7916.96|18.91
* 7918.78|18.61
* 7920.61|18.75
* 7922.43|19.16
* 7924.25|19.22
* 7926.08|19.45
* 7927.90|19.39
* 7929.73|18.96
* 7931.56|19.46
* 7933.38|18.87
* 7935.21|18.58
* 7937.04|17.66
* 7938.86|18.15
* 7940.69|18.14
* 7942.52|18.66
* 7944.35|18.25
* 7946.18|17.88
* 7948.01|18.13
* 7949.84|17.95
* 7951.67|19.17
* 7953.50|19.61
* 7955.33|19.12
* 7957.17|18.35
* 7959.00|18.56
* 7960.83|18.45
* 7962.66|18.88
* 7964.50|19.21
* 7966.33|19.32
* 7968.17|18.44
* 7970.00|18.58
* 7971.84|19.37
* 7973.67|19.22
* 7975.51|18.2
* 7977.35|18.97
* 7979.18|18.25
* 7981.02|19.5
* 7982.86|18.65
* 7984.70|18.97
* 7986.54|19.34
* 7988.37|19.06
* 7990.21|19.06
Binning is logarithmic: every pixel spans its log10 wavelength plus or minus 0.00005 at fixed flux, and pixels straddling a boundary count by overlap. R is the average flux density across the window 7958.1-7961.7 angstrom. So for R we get 18.5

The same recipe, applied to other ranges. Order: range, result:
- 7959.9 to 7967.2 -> 19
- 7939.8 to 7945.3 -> 18.3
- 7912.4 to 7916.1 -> 18.7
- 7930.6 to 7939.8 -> 18.6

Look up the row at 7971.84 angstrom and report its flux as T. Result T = 19.37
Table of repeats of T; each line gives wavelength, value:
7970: 18.58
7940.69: 18.14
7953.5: 19.61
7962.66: 18.88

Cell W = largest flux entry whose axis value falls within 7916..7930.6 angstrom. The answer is 19.45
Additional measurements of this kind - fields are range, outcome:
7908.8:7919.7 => 18.95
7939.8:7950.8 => 18.66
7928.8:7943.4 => 19.46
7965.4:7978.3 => 19.37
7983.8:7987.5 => 19.34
